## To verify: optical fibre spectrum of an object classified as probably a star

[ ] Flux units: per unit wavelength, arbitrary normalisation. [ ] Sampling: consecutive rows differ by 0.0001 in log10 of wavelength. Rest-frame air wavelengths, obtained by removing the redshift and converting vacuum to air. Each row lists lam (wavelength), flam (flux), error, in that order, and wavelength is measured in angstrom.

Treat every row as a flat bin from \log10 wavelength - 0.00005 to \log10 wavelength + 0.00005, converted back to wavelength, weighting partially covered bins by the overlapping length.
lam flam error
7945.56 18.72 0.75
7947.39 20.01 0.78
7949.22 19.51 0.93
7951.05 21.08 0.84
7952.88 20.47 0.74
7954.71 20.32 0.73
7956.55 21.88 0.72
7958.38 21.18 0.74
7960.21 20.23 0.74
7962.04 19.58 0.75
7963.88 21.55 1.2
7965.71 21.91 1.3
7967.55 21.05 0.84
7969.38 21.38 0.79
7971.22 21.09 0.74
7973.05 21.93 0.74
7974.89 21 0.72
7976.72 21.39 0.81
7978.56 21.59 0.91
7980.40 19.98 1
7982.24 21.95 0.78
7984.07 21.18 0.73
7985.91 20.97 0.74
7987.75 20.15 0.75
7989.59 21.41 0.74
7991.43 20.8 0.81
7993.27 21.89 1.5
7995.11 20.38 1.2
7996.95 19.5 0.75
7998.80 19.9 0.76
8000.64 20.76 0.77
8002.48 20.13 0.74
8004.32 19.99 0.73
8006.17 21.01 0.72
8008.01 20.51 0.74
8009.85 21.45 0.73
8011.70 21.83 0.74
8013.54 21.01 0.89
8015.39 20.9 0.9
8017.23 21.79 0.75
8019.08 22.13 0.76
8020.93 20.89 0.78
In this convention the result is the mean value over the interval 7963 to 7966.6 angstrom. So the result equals 21.8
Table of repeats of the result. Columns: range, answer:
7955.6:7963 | 20.7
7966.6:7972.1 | 21.2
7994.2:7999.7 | 19.9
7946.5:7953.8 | 20.3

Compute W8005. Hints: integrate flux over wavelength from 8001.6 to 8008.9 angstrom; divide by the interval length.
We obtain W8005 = 20.4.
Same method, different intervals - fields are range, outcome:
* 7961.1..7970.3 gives 21.1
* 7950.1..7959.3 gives 21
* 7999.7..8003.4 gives 20.5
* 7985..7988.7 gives 20.6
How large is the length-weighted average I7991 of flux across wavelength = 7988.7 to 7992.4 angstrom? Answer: 21.1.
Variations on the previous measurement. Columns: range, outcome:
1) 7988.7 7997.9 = 20.8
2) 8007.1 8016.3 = 21.1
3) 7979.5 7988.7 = 20.9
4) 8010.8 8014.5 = 21.4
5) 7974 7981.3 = 21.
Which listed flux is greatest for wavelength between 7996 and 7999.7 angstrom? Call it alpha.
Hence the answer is 19.9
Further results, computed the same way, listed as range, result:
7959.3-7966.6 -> 21.91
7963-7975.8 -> 21.93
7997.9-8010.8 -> 21.45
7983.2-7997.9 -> 21.89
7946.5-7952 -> 21.08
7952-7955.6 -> 20.47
